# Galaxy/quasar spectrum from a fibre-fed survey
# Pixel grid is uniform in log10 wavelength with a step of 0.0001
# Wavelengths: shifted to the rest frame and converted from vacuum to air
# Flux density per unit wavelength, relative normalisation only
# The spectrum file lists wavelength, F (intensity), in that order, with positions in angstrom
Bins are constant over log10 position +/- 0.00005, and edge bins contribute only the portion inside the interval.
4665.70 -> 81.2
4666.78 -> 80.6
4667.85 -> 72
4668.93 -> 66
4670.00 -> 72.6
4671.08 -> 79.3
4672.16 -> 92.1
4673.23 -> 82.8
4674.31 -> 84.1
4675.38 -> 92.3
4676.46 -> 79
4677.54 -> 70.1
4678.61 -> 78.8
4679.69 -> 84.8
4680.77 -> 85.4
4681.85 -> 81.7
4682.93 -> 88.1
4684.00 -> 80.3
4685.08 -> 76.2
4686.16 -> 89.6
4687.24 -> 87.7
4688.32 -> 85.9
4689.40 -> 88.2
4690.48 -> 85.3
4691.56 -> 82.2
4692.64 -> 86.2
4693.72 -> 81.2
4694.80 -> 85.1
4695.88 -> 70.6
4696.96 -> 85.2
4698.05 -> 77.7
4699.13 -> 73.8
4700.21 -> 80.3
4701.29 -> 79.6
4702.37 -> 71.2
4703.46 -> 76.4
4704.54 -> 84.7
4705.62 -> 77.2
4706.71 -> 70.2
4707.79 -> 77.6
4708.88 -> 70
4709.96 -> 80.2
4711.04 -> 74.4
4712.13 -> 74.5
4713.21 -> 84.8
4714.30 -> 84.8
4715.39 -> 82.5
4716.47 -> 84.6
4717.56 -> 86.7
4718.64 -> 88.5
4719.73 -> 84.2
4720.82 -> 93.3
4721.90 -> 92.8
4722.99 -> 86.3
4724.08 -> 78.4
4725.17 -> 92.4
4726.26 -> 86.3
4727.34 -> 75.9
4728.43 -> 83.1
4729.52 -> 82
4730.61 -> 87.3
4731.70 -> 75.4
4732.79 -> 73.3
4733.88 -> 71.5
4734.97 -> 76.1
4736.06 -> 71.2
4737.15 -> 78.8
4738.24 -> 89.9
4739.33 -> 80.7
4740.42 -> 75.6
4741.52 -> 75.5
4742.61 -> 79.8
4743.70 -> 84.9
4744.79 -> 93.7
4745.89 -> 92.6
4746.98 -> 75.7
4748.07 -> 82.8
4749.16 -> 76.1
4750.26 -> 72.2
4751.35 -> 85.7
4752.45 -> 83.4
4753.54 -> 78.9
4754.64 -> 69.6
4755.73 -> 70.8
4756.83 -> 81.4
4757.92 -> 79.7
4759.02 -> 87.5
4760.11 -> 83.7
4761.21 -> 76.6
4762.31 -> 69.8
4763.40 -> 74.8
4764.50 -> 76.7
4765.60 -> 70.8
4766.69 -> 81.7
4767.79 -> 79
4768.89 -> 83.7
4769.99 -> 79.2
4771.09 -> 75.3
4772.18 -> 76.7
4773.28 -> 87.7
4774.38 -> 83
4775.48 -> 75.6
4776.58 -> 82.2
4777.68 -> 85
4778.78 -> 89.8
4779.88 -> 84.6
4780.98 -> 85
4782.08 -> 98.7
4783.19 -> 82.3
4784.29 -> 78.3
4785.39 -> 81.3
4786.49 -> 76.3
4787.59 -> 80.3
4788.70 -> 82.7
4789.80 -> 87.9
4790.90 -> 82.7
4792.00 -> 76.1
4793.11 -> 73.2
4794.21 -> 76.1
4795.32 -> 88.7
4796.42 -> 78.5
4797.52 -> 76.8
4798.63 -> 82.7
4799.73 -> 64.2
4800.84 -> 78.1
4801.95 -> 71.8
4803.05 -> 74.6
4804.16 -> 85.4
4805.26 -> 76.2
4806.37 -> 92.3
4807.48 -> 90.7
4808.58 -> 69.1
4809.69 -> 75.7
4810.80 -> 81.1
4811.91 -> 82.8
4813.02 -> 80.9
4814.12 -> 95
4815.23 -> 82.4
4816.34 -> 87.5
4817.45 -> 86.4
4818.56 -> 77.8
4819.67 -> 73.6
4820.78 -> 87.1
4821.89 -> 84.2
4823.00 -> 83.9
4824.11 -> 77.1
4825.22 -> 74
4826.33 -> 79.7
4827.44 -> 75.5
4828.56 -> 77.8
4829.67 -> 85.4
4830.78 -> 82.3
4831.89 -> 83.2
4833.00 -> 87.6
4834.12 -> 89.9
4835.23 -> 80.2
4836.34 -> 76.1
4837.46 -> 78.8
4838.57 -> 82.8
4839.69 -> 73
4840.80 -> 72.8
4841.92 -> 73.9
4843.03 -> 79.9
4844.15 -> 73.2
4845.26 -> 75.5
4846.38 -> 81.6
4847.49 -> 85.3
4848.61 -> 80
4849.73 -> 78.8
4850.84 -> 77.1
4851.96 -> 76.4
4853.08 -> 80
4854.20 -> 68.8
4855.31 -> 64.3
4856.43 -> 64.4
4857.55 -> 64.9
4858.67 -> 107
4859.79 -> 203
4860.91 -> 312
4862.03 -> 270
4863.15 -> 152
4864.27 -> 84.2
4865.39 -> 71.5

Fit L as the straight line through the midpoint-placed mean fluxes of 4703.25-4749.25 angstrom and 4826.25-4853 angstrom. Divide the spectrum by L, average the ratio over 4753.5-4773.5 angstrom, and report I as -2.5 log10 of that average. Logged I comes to 0.04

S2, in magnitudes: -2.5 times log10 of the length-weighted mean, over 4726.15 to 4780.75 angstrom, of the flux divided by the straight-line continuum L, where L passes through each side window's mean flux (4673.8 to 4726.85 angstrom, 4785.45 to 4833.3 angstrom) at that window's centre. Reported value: 0.02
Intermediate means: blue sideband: 82.1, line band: 79.9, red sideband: 80.6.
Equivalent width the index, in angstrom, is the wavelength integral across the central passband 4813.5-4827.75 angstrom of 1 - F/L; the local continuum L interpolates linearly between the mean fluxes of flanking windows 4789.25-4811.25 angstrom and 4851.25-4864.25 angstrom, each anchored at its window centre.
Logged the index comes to 2.2 angstrom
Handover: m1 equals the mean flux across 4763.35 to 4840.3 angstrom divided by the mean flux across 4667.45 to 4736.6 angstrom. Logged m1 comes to 1.0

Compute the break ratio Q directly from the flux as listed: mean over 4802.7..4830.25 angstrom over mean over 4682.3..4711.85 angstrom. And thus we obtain 1.0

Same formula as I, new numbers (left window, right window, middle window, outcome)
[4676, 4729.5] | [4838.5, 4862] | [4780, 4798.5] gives 0.12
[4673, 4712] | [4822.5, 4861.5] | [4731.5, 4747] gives 0.04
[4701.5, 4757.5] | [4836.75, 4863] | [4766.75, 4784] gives 0.07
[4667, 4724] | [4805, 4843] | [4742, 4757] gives 0.01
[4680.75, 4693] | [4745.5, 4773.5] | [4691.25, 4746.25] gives 0.01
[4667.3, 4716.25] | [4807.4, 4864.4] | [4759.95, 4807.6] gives 0.10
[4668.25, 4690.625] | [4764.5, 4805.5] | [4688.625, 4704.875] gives 0.02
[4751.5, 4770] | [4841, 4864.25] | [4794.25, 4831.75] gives 0.18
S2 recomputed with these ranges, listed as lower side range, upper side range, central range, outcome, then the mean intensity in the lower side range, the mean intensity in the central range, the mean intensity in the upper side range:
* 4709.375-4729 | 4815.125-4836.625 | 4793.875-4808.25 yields 0.03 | 84.1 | 79.6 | 81.6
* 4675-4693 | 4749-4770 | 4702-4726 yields -0.01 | 83.5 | 81.7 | 78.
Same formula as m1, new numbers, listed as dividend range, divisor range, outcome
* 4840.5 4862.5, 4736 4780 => 1.30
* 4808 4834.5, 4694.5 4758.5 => 1.02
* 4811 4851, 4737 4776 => 1.01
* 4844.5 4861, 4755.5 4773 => 1.21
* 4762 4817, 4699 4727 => 0.99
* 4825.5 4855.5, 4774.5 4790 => 0.94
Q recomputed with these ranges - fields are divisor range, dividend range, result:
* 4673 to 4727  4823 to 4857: 0.95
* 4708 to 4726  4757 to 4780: 0.96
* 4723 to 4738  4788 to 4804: 0.98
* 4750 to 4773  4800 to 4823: 1.04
